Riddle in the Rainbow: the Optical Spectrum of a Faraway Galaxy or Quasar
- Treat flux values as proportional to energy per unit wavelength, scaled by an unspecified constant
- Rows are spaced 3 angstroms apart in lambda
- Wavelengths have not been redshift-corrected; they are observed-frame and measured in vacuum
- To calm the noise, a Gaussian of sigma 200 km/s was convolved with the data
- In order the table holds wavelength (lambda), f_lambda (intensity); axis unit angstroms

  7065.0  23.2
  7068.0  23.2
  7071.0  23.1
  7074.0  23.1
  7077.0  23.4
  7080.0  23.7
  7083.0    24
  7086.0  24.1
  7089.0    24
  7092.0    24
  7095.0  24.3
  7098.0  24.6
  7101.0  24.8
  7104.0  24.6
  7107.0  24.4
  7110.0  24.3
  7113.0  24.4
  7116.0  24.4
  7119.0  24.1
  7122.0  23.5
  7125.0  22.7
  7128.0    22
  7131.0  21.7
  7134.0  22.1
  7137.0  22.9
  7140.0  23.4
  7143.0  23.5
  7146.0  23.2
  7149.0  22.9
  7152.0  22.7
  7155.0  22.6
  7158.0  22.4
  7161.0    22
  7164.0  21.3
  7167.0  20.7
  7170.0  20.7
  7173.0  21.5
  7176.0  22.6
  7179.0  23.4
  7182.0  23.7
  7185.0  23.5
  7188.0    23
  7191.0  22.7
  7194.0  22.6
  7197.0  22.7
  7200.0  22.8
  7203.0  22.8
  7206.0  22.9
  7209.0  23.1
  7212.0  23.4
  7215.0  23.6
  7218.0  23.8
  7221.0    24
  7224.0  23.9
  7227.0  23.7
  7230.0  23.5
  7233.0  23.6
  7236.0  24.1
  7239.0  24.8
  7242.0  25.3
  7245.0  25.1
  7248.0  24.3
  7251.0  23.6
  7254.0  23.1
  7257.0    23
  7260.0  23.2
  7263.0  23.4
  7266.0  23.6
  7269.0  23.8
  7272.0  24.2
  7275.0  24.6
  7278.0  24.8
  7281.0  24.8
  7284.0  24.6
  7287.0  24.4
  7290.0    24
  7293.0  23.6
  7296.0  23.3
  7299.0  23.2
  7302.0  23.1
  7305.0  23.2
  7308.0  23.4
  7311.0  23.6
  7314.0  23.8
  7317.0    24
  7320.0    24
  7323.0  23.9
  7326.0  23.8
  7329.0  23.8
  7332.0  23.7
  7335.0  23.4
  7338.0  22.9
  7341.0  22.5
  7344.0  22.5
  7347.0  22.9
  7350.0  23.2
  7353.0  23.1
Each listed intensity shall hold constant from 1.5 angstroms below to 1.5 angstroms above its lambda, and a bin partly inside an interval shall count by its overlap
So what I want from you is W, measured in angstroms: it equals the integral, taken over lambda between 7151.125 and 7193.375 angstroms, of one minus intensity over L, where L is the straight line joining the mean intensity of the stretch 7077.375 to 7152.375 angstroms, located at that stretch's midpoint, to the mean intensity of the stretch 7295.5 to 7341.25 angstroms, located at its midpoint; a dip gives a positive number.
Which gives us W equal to 2.2 angstroms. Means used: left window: 23.6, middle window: 22.3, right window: 23.5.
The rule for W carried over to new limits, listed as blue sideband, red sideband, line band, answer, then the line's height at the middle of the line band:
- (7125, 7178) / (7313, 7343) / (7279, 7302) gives -0.7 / 23.3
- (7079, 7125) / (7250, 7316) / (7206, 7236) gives 0.4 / 23.9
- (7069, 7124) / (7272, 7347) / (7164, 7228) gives 2.7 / 23.9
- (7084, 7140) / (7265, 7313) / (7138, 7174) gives 2.3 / 23.8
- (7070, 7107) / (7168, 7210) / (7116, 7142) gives 0.6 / 23.5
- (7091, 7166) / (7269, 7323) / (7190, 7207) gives 0.6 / 23.6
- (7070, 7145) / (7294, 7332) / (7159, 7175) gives 1.6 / 23.6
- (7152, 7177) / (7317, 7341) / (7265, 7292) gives -1.5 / 23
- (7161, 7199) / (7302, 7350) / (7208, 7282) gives -3.6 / 22.8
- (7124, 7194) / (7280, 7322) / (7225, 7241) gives -0.6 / 23.2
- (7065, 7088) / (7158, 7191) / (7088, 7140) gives -1.5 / 23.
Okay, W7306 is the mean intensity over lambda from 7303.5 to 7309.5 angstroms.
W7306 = 23.3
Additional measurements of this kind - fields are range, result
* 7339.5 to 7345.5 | 22.5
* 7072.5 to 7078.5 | 23.2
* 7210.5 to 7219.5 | 23.6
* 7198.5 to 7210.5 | 22.9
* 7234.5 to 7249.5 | 24.7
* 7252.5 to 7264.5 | 23.2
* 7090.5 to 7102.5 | 24.4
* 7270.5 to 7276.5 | 24.4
